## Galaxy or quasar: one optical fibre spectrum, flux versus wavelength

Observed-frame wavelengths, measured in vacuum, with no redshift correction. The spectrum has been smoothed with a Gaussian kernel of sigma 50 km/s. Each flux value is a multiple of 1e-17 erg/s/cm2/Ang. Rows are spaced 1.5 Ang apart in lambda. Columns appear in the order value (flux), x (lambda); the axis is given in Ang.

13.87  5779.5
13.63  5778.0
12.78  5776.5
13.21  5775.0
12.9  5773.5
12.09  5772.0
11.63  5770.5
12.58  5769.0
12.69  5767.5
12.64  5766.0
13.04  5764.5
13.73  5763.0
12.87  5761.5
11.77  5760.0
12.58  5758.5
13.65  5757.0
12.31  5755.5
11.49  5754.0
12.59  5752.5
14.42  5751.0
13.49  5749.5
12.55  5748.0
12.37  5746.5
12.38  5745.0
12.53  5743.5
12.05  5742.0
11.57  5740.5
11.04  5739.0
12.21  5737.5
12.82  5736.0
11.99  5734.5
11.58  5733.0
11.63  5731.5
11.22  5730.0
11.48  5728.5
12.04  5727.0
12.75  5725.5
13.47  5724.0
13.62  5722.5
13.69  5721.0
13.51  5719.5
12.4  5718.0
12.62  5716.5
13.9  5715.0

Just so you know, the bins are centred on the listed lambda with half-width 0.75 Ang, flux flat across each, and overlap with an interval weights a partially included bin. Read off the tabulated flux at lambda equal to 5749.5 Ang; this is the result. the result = 13.49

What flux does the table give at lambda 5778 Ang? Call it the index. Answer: 13.63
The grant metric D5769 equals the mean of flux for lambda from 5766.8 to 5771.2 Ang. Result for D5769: 12.3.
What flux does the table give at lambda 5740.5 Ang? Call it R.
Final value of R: 11.57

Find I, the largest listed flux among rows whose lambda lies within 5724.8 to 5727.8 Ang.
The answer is 12.75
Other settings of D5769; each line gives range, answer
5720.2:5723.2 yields 13.7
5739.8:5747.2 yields 12.2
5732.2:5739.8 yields 11.9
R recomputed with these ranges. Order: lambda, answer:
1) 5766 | 12.64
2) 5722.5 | 13.62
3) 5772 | 12.09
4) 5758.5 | 12.58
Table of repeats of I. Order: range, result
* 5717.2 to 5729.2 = 13.69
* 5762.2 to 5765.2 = 13.73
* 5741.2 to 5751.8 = 14.42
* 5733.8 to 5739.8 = 12.82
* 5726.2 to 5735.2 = 12.04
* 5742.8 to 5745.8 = 12.53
